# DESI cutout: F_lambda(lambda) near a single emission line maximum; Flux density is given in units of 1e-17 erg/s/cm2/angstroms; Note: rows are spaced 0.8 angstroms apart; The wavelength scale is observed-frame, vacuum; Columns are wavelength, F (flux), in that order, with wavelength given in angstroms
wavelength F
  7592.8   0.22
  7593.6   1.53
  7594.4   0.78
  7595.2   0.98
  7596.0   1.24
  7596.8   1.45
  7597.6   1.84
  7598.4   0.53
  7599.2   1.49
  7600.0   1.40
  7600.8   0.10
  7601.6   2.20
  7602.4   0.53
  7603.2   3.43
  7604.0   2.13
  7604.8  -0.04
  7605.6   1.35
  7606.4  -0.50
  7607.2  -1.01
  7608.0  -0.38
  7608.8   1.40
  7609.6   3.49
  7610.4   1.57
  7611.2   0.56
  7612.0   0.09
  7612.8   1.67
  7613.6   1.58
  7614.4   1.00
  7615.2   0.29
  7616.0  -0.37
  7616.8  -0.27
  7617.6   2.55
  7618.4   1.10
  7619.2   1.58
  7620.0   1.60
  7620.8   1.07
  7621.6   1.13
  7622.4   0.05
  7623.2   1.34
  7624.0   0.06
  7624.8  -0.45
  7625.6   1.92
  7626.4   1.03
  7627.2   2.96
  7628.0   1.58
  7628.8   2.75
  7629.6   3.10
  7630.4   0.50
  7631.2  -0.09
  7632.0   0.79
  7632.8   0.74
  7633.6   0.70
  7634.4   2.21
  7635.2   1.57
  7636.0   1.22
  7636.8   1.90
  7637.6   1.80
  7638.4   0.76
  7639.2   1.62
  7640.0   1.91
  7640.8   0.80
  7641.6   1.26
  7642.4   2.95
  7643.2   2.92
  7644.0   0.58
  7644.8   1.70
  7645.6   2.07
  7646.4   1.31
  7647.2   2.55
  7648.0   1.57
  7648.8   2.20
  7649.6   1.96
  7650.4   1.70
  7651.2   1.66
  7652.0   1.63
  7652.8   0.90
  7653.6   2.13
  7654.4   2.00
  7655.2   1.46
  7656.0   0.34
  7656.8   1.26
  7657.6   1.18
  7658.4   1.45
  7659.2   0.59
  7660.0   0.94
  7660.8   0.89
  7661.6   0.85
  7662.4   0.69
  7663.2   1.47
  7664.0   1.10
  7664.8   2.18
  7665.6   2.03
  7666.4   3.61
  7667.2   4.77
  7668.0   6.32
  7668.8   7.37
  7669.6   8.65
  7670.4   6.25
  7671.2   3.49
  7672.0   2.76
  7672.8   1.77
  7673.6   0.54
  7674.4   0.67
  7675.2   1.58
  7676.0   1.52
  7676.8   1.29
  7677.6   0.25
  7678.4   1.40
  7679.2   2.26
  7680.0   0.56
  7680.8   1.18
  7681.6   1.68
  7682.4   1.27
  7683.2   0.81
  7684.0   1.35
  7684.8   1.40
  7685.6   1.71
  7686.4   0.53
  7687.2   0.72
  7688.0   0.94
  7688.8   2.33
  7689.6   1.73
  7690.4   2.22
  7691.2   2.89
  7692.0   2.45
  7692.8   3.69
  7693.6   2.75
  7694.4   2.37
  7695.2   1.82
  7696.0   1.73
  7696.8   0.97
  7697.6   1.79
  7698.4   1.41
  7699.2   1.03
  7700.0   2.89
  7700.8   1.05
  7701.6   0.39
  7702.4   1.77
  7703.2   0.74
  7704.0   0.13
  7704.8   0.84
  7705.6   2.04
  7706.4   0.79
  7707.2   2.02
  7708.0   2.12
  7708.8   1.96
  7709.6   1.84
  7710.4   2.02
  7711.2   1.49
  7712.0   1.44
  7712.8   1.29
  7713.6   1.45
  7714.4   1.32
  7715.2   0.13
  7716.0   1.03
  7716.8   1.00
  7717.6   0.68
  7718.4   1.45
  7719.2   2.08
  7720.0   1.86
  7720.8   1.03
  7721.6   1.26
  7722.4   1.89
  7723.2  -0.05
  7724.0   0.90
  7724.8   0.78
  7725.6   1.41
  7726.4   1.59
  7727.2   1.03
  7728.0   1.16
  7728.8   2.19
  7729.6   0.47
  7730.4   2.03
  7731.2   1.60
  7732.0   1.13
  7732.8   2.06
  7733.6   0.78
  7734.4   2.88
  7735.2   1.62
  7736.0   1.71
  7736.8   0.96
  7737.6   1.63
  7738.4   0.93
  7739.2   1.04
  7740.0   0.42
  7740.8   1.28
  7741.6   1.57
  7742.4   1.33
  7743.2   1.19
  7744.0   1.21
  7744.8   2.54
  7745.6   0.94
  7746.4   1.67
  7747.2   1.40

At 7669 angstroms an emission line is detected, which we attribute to H-alpha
